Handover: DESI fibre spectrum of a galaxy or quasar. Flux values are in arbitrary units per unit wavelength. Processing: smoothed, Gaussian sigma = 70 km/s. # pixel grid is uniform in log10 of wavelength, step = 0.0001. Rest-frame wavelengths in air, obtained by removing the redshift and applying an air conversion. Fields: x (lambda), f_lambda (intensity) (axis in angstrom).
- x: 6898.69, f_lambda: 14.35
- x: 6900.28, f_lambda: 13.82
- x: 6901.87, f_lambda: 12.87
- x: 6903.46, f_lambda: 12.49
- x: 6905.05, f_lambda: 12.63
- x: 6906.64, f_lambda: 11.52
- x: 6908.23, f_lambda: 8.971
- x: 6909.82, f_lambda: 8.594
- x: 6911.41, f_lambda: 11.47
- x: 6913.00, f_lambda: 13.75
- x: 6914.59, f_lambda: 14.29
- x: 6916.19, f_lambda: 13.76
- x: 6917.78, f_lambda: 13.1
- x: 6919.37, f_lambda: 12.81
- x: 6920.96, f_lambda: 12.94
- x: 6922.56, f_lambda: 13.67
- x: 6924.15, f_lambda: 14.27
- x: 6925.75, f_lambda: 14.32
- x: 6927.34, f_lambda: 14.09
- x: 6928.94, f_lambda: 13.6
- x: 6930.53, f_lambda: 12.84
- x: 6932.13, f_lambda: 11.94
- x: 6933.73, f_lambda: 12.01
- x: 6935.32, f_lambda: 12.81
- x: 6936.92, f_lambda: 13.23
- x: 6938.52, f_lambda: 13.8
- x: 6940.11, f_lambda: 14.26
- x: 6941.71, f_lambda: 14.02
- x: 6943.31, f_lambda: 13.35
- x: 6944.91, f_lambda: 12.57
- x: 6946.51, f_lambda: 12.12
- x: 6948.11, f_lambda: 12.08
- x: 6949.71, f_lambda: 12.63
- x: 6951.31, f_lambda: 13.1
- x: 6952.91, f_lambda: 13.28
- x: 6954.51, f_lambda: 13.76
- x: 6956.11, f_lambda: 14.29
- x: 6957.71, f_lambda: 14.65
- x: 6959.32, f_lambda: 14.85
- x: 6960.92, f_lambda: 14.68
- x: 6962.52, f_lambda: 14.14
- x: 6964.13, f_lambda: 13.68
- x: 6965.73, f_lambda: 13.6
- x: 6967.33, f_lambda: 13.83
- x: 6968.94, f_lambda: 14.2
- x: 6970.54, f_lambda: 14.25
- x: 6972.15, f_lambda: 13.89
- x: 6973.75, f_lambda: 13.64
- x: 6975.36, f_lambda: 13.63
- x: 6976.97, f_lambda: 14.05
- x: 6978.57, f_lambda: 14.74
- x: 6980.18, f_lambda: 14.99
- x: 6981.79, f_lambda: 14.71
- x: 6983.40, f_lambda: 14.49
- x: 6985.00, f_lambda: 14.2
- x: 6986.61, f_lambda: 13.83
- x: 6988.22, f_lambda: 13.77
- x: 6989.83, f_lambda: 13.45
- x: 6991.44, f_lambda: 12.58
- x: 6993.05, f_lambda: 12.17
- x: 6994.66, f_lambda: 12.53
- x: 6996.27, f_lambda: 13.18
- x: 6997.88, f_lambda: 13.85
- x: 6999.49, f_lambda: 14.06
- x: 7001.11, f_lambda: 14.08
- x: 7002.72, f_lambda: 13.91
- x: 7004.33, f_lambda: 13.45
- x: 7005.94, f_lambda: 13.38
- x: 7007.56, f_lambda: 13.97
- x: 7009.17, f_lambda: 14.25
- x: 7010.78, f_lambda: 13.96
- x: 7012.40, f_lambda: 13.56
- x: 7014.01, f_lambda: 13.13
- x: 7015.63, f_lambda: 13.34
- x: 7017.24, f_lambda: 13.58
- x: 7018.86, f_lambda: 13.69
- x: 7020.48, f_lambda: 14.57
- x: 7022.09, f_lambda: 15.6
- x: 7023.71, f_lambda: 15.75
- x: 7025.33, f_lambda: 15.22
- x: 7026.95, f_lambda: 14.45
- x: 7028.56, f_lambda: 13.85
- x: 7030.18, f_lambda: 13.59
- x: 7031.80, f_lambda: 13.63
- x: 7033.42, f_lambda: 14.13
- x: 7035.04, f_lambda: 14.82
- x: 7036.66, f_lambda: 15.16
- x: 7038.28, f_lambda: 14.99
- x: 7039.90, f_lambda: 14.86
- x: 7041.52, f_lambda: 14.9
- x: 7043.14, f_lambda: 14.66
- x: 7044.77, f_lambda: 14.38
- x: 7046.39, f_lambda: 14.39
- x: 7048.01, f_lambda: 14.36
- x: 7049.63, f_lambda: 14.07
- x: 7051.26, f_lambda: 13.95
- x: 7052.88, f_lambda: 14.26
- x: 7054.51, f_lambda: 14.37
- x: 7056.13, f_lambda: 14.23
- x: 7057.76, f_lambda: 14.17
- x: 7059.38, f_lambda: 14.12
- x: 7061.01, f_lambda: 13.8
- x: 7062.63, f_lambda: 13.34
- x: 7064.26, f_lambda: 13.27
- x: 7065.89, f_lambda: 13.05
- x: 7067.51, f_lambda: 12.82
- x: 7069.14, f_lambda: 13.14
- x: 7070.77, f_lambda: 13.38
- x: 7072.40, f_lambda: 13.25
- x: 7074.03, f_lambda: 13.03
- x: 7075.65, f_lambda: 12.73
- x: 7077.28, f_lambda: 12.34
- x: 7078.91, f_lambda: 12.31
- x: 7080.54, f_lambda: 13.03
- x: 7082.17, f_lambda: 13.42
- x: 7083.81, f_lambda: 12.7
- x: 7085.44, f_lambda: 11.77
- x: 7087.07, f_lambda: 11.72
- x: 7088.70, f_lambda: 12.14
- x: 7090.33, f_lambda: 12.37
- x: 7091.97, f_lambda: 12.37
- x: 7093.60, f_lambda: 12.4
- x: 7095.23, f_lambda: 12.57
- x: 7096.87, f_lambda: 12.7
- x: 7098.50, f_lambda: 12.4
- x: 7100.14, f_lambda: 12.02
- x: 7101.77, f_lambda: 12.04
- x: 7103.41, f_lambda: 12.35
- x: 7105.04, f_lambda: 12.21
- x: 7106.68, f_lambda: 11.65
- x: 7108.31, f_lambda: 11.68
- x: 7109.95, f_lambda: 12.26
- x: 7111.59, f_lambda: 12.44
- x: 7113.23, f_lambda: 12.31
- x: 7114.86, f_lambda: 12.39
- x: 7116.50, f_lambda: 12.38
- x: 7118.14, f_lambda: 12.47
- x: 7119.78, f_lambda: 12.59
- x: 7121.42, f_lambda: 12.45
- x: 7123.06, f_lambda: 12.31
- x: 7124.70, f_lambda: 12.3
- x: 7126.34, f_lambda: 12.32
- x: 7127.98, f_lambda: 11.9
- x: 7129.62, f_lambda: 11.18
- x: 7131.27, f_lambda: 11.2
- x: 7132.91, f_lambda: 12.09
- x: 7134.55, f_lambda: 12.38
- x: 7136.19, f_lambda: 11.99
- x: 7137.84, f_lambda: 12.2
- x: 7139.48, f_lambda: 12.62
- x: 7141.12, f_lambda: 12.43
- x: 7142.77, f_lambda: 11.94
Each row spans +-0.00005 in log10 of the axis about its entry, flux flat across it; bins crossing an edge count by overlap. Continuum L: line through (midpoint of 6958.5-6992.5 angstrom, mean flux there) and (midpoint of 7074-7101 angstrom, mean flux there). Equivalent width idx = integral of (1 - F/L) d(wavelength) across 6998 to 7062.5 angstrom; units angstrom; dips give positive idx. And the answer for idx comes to -4.62 angstrom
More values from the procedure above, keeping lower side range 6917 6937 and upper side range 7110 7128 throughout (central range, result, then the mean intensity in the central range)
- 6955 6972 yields -1.50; 14.2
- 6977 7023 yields -3.38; 13.8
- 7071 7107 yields 0.12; 12.5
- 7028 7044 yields -2.19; 14.5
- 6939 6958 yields -0.30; 13.3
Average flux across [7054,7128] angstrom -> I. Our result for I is 12.7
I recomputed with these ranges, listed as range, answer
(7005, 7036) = 14.1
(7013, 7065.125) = 14.3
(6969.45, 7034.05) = 13.9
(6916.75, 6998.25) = 13.6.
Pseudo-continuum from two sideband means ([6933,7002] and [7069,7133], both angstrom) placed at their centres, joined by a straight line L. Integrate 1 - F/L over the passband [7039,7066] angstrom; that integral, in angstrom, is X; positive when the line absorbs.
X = -2.8 angstrom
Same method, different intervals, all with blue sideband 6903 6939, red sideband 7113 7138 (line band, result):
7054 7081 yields -2.18 angstrom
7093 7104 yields -0.11 angstrom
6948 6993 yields -4.66 angstrom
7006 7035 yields -3.93 angstrom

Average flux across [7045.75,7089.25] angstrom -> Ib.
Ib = 13.3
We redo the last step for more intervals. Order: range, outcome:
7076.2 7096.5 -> 12.4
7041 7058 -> 14.3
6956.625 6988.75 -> 14.2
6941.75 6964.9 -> 13.5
